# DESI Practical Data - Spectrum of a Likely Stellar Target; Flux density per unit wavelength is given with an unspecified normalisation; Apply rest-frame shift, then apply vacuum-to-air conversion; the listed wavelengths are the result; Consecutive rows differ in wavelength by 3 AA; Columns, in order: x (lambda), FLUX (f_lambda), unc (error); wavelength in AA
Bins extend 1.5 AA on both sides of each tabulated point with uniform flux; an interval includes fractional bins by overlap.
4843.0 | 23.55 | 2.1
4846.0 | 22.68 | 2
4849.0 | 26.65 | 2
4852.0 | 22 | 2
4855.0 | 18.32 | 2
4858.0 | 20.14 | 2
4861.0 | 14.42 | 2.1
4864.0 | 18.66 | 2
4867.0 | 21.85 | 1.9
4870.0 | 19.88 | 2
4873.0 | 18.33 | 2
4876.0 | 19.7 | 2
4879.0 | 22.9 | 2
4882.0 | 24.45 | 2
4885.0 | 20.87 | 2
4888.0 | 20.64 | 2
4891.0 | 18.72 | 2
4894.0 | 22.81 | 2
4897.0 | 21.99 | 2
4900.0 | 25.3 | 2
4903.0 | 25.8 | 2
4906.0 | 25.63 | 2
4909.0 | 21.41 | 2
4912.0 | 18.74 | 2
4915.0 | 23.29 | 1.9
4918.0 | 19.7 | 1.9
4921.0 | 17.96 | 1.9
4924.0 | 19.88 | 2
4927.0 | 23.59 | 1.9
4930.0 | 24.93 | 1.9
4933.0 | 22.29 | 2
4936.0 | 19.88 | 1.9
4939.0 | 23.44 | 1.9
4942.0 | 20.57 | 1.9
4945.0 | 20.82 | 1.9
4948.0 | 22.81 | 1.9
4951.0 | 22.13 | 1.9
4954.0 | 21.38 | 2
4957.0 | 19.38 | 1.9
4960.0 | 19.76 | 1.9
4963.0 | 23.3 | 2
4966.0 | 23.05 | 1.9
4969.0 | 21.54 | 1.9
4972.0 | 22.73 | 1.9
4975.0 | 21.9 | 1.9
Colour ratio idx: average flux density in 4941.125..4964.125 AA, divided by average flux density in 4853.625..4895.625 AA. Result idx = 1.06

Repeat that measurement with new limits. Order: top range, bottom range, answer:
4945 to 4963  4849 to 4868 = 1.08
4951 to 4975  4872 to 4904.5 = 0.98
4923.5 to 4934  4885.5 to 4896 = 1.10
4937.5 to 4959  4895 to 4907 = 0.87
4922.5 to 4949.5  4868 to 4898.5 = 1.05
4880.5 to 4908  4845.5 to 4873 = 1.13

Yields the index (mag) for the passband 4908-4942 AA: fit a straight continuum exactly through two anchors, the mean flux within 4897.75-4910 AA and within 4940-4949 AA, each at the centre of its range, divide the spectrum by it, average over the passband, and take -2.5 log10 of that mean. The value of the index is 0.07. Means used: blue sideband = 24.5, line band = 21.3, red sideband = 21.4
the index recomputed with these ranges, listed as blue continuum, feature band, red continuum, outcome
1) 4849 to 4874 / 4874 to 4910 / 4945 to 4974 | -0.11 mag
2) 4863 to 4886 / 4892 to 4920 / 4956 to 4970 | -0.07 mag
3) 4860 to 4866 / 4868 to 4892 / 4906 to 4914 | -0.12 mag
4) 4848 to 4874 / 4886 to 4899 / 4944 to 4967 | -0.04 mag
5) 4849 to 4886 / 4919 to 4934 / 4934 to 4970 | -0.02 mag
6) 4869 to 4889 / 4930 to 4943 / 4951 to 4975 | -0.03 mag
